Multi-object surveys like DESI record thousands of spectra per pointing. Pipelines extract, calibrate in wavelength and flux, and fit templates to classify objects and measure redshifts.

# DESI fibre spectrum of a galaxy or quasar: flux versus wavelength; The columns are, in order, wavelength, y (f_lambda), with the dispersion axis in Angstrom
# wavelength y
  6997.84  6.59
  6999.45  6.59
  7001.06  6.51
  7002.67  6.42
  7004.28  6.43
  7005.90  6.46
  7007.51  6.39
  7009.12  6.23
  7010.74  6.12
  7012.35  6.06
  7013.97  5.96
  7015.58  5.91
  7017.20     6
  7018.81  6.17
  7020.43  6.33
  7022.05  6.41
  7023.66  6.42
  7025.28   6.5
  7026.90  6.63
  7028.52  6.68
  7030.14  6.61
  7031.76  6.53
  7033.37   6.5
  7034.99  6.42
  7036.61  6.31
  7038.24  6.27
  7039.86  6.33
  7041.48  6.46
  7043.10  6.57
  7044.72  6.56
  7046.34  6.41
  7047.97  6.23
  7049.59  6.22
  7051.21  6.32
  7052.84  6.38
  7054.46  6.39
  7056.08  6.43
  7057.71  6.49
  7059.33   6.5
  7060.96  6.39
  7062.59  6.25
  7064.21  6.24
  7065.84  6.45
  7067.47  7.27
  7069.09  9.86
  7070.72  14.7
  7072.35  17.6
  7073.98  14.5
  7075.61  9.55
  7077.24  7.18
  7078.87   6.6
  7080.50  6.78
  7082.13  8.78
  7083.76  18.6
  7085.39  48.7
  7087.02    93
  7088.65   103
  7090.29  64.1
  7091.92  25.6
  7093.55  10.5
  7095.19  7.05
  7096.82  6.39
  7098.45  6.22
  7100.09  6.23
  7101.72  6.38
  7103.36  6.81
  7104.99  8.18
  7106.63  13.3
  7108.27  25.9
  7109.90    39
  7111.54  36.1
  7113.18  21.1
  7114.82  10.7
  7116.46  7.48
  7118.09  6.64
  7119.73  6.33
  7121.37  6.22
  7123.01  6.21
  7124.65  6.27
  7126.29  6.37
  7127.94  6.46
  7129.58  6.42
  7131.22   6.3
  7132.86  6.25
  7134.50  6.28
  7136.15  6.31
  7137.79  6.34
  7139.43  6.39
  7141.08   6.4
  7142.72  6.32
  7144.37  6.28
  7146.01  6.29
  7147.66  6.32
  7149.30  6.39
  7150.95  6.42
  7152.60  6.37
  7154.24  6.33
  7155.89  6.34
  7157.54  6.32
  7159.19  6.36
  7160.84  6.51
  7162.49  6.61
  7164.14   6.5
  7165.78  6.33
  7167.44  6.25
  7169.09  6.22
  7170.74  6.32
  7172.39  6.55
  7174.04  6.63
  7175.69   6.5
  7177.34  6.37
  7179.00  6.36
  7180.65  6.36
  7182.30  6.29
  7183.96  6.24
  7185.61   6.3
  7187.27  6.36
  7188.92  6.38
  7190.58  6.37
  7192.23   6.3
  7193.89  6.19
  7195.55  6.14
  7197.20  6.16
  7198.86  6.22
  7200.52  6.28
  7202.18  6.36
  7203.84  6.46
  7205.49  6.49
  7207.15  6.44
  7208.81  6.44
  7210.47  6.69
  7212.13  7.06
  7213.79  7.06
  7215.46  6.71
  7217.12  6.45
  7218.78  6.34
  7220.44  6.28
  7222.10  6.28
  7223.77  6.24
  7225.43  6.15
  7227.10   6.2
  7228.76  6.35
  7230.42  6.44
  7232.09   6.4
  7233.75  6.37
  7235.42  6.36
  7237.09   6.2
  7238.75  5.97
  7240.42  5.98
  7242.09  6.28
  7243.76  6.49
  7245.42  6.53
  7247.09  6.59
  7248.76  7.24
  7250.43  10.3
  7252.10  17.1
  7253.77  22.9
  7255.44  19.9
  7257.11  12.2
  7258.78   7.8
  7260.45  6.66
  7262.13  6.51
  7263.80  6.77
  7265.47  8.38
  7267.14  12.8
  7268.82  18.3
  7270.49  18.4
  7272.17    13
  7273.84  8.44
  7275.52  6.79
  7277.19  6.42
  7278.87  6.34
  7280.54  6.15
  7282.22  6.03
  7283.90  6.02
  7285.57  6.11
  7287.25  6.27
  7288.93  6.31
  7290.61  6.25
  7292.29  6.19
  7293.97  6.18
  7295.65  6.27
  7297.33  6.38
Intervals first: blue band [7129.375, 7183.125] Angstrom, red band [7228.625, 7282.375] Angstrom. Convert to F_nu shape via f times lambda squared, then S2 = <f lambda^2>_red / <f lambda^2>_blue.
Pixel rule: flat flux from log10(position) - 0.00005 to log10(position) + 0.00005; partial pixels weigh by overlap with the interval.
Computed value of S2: 1.50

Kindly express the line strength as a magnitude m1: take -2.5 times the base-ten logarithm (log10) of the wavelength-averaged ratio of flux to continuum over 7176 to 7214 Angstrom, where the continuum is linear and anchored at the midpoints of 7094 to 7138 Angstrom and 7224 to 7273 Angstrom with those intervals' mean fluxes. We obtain 0.48 mag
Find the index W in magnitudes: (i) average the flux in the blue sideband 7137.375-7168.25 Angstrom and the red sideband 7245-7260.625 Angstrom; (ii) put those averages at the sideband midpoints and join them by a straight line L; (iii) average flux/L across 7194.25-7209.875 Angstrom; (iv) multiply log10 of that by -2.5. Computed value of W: 0.403 mag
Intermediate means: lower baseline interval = 6.37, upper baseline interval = 12.1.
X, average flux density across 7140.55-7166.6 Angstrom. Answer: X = 6.38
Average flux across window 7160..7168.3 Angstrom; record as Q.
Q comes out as 6.44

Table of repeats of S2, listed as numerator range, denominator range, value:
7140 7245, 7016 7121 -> 0.48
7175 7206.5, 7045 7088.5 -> 0.45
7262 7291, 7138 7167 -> 1.41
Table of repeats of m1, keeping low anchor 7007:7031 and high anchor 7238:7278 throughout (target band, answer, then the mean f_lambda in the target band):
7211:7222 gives 0.41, 6.63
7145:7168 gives 0.33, 6.38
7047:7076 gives -0.18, 8.29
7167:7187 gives 0.37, 6.37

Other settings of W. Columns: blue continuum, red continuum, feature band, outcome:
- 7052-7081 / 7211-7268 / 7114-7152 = 0.26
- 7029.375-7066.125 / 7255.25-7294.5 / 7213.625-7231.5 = 0.27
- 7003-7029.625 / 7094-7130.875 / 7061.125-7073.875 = -0.09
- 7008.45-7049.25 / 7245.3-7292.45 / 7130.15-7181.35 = 0.26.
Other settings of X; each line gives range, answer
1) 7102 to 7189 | 8.46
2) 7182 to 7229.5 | 6.39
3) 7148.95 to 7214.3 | 6.4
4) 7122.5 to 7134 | 6.33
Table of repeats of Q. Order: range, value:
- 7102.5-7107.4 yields 9.36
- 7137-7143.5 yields 6.37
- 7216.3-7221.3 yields 6.37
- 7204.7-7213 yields 6.63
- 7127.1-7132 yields 6.39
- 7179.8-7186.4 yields 6.3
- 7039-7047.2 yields 6.46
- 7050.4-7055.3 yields 6.37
